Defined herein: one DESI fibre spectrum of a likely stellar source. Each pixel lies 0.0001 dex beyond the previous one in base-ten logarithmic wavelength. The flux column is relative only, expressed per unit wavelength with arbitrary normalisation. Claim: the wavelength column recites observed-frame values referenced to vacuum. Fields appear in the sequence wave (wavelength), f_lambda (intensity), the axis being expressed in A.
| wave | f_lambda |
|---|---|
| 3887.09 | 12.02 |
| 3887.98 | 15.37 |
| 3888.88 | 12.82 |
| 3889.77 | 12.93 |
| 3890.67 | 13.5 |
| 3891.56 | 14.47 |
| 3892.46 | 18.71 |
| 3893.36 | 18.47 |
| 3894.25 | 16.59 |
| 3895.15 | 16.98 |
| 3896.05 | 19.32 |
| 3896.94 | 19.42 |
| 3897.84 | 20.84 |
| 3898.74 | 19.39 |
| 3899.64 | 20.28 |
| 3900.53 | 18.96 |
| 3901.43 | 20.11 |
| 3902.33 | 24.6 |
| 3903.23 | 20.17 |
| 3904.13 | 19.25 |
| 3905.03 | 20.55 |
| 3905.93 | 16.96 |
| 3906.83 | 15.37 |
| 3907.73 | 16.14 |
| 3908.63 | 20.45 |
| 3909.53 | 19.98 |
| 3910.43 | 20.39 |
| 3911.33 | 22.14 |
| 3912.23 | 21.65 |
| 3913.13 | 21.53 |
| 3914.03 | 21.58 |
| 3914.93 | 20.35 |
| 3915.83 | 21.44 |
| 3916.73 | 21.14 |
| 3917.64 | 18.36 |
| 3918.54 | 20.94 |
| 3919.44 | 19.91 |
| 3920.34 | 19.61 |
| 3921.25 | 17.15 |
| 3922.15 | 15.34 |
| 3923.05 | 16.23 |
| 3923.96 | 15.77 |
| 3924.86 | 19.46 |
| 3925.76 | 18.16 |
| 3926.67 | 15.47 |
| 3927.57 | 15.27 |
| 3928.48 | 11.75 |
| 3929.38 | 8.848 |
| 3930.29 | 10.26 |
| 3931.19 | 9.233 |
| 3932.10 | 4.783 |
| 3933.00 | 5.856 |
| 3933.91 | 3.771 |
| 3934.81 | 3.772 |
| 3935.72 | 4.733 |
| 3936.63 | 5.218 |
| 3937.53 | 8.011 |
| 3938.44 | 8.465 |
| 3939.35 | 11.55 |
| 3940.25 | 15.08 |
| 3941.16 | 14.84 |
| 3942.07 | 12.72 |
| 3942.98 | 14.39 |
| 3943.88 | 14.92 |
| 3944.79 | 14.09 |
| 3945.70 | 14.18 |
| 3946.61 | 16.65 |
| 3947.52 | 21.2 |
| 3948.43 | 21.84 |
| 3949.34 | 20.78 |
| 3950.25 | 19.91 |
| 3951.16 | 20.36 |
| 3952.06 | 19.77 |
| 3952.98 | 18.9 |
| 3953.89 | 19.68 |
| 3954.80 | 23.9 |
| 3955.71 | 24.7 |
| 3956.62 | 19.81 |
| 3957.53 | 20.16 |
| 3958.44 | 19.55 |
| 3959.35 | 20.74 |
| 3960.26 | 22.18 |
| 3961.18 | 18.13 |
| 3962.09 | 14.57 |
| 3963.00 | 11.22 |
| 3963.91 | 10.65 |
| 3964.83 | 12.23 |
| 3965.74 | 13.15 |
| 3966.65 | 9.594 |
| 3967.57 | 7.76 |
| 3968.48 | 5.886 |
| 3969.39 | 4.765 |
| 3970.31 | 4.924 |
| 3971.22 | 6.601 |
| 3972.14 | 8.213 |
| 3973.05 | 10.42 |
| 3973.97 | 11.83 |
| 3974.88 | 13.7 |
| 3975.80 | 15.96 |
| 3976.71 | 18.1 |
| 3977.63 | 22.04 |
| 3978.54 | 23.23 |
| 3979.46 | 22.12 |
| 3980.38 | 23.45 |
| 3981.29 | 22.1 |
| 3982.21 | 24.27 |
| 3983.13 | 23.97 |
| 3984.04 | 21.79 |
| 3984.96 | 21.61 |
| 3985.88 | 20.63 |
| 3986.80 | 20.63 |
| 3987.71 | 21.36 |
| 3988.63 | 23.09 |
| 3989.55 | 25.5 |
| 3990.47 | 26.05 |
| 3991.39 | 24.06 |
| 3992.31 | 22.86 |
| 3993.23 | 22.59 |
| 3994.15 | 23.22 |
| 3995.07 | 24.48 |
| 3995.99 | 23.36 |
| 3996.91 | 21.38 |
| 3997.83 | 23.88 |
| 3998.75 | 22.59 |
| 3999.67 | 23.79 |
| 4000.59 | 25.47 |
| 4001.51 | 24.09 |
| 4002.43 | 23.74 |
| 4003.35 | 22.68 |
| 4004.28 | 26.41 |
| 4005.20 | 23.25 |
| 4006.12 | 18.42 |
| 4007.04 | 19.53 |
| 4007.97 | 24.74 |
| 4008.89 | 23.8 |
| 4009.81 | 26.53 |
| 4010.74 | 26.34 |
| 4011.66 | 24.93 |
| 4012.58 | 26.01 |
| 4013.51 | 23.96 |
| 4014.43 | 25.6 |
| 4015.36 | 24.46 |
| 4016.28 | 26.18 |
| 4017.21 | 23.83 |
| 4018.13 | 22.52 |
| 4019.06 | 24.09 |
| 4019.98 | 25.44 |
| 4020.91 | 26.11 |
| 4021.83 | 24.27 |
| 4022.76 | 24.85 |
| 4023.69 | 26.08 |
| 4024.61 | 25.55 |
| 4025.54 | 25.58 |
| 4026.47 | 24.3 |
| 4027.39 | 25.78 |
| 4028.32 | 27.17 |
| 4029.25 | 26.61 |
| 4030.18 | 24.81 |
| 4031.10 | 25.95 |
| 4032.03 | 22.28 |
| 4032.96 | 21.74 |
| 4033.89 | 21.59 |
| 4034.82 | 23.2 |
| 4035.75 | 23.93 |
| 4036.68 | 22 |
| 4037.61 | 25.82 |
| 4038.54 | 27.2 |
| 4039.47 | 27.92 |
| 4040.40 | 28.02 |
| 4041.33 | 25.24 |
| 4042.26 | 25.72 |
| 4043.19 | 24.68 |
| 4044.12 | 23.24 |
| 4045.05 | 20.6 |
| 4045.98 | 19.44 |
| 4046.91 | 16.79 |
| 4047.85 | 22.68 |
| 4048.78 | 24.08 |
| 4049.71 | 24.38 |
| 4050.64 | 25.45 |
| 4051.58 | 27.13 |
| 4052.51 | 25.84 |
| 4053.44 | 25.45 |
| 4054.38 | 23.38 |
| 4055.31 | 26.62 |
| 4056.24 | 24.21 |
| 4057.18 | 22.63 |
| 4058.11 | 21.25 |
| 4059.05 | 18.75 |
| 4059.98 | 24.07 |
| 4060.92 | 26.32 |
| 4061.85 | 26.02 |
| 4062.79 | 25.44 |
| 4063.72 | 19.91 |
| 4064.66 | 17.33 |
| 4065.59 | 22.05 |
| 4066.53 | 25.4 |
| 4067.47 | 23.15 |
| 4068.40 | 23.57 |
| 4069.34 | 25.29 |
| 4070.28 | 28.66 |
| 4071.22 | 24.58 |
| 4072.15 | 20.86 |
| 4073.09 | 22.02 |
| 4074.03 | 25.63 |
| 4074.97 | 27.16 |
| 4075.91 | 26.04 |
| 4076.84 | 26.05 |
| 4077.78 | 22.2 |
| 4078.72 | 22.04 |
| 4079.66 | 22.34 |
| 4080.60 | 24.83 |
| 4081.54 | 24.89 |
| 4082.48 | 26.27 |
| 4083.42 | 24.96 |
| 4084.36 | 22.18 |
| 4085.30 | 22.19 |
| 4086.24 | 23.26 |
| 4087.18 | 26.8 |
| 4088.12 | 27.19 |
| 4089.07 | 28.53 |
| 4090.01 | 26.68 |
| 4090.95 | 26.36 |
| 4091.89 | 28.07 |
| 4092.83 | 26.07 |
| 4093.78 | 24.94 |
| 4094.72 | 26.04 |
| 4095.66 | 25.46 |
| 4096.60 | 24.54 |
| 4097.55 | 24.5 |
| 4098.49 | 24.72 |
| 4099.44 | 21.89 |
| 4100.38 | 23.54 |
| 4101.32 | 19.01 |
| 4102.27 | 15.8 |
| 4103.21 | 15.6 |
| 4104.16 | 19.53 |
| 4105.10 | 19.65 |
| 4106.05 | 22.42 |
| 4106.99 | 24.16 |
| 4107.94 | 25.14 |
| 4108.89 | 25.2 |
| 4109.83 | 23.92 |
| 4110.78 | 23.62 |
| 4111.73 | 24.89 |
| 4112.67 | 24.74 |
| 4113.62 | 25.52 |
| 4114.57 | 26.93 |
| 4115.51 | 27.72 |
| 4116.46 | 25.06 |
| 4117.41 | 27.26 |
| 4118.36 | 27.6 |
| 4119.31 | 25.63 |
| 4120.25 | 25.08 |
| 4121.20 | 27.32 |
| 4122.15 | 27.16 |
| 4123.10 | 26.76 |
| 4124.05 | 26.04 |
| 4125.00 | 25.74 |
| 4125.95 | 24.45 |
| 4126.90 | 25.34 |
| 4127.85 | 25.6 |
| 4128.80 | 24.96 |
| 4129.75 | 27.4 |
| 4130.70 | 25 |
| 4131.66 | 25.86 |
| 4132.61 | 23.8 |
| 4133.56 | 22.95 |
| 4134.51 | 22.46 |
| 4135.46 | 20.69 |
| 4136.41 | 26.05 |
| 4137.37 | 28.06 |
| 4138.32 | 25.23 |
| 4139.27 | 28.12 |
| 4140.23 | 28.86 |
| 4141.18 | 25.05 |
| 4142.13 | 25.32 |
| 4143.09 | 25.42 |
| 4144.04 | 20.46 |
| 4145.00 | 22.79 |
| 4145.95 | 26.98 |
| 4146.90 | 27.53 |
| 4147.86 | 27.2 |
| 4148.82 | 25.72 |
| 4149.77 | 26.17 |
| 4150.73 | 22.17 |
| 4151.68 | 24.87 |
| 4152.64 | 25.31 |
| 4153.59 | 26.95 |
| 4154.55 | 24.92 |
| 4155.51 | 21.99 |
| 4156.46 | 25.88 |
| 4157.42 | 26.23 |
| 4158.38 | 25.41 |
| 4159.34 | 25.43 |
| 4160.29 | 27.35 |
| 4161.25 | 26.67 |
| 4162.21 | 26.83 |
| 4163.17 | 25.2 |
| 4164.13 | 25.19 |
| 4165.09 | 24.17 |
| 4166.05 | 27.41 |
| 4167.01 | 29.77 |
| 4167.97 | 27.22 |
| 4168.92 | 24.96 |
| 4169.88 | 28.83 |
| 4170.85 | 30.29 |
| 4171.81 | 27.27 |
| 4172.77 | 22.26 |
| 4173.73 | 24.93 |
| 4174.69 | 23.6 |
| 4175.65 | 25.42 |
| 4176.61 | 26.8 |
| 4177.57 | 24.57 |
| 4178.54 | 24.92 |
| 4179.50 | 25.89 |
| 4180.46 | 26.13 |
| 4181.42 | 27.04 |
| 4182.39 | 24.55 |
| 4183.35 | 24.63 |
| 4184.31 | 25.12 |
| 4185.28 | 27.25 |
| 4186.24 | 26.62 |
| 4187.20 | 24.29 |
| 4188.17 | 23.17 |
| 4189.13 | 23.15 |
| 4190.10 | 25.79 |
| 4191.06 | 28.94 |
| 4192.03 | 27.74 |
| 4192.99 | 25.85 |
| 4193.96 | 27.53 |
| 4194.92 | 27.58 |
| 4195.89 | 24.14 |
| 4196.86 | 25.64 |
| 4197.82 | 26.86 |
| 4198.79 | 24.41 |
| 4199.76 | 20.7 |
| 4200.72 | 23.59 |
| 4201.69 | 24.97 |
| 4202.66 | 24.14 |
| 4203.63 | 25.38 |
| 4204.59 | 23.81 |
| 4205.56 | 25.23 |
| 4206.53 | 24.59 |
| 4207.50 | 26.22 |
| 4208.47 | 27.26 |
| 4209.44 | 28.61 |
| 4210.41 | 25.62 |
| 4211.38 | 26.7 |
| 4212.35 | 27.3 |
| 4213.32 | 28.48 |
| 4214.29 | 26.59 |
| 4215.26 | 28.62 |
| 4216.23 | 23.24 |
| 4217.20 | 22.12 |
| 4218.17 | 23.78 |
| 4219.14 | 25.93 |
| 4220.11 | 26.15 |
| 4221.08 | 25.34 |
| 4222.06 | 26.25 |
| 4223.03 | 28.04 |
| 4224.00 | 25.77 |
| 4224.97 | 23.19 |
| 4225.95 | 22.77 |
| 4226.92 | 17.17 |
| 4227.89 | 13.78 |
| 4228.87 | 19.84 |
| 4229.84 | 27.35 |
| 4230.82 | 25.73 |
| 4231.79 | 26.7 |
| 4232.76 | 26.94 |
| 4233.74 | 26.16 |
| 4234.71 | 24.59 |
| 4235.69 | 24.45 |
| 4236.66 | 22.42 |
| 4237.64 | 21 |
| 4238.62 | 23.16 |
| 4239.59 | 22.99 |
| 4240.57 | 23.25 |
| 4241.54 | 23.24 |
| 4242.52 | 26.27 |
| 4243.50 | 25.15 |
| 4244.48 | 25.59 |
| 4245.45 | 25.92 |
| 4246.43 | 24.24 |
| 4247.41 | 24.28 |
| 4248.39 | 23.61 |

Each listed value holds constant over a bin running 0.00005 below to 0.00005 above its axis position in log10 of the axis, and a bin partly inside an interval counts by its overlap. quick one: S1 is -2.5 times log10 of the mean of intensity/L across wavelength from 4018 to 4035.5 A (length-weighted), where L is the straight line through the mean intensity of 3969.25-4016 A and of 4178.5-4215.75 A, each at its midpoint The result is -0.12 mag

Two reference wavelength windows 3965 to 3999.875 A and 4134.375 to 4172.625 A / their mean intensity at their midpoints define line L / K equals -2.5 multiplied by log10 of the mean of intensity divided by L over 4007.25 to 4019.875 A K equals -0.24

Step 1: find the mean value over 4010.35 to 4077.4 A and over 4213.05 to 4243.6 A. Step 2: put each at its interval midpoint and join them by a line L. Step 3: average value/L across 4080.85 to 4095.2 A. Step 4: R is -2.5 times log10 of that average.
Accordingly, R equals -0.06 mag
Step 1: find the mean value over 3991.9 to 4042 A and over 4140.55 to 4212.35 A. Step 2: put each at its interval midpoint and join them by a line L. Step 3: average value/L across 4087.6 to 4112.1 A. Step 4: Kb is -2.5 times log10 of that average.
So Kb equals 0.06 mag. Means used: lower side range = 24.4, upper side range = 25.6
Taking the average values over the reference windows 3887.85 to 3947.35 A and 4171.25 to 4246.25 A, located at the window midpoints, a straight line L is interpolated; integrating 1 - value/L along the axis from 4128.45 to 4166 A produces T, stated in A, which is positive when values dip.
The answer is -3.68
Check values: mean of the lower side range 15.9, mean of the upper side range 25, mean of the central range 25.3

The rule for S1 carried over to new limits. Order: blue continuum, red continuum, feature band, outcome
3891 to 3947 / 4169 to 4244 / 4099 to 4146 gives -0.09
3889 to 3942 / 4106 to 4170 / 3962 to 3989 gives 0.19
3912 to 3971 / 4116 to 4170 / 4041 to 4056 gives -0.15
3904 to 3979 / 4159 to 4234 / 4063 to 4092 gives -0.17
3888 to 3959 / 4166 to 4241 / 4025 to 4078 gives -0.17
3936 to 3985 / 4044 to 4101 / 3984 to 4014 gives -0.24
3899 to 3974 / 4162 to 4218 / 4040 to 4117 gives -0.13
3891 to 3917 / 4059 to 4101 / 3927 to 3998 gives 0.29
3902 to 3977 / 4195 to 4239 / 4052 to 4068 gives -0.20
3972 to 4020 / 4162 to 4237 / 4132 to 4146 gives -0.01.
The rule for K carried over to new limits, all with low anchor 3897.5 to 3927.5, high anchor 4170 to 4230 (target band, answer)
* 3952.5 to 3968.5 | 0.22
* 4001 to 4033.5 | -0.14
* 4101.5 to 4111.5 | 0.09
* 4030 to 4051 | -0.09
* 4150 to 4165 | -0.04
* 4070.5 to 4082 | -0.07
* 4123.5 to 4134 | -0.07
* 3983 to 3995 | -0.10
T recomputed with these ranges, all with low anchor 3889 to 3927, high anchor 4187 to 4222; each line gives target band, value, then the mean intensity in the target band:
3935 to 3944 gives 4.1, 10.6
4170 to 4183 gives -0.4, 25.7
